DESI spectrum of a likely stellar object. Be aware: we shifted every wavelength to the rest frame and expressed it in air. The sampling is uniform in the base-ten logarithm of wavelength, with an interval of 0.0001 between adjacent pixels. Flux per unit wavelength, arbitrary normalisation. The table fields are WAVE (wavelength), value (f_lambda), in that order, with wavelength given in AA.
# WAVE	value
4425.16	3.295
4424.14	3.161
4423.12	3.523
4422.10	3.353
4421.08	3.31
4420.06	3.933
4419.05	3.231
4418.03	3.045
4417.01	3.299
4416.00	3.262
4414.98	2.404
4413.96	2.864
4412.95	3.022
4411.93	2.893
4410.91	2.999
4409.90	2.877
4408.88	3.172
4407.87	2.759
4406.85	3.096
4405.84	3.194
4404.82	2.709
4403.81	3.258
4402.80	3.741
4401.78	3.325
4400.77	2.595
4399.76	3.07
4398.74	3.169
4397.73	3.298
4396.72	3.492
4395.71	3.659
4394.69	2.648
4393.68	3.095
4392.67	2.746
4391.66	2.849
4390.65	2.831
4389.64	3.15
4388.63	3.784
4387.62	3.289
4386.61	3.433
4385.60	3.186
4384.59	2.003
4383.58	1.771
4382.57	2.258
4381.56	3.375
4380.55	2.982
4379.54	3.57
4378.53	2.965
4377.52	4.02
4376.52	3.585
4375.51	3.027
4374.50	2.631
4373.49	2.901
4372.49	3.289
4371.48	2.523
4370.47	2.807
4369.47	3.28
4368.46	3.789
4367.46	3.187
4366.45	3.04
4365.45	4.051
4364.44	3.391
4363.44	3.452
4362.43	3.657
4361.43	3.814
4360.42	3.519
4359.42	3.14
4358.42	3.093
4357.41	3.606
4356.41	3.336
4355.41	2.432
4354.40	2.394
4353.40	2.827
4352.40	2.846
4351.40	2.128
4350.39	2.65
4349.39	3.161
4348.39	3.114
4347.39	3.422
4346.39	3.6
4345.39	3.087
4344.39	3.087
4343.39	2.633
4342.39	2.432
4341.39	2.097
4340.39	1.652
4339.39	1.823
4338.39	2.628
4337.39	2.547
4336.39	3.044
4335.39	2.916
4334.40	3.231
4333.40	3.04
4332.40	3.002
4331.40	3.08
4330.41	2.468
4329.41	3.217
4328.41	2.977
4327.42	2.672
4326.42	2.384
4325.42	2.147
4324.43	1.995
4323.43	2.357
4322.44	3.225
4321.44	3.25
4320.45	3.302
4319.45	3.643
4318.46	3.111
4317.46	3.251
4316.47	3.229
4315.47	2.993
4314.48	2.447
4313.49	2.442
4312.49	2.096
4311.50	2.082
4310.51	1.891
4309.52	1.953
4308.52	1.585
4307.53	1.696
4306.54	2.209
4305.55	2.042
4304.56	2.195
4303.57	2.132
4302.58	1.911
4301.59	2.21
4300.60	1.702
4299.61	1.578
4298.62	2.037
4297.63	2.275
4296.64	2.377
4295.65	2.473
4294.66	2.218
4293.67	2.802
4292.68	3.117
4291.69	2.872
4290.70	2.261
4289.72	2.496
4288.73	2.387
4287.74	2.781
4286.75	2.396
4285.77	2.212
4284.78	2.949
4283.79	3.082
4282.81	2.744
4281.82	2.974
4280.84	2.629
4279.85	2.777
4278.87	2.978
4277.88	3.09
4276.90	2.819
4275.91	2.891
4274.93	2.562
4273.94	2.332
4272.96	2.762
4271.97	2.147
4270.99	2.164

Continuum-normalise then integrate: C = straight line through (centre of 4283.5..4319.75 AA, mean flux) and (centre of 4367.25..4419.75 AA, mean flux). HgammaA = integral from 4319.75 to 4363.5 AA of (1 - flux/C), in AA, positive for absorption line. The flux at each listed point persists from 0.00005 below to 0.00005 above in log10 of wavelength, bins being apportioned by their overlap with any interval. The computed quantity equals -2.9 AA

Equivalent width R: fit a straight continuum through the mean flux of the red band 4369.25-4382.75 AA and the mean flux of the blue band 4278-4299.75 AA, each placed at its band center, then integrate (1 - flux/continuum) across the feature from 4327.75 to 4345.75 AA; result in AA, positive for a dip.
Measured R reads 1.0 AA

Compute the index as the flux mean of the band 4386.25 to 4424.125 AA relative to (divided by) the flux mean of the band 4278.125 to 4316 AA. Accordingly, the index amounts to 1.33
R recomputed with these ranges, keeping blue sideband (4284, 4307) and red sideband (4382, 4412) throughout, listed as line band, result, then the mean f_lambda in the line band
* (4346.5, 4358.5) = -0.9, 2.93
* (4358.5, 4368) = -2.3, 3.46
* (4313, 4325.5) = -2.0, 2.9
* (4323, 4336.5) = -0.9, 2.75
